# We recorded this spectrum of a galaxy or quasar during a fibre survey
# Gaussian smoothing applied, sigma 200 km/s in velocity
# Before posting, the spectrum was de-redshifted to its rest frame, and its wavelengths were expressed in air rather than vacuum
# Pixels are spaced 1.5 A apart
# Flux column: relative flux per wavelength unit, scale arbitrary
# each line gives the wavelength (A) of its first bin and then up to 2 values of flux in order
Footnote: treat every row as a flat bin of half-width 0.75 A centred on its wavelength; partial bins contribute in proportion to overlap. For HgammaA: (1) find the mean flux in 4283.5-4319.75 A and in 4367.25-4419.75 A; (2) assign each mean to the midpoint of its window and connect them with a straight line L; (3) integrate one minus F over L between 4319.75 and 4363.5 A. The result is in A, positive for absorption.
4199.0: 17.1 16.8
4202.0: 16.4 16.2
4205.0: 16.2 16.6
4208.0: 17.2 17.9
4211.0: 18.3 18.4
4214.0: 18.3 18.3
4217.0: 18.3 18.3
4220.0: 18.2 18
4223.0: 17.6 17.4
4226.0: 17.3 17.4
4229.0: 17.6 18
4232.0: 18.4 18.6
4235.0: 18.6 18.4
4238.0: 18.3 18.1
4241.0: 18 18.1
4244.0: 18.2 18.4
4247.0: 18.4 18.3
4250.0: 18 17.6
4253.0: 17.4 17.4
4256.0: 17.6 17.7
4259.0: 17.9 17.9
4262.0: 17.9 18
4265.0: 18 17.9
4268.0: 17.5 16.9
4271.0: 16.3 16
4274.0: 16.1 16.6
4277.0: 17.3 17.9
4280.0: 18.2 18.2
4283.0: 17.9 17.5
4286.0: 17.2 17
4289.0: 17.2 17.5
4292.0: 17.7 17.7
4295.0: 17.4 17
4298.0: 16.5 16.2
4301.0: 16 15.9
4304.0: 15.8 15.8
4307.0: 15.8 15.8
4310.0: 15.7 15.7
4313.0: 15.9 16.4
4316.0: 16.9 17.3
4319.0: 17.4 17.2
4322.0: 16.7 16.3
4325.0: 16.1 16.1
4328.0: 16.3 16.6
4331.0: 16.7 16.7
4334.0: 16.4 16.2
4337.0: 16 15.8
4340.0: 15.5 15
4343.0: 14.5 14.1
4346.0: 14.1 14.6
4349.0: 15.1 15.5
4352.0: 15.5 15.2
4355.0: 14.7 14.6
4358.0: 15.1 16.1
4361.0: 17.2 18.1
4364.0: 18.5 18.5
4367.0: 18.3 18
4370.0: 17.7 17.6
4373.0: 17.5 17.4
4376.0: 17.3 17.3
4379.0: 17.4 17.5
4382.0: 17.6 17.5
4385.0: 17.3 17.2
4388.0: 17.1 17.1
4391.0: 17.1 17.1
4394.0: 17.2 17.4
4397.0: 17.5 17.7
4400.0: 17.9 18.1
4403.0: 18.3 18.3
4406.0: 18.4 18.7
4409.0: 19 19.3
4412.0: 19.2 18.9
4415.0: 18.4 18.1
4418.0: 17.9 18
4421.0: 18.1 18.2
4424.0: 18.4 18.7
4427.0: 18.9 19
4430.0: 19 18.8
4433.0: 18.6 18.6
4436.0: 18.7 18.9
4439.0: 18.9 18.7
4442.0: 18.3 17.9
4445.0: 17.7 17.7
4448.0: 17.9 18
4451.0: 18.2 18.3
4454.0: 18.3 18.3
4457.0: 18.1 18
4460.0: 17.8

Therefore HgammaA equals 3.4 A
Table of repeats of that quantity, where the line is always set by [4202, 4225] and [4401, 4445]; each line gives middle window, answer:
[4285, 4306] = 1.4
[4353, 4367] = 1.3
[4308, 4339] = 2.9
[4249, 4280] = 0.8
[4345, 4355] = 1.8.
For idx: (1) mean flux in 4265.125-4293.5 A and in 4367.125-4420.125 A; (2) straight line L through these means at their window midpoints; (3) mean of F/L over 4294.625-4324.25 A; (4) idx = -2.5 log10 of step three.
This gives 0.07 mag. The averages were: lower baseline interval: 17.3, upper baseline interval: 17.8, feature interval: 16.4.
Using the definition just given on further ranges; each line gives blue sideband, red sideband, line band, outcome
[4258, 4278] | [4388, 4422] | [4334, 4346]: 0.157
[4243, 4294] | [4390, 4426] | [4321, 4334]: 0.087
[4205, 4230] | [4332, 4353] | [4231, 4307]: -0.044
